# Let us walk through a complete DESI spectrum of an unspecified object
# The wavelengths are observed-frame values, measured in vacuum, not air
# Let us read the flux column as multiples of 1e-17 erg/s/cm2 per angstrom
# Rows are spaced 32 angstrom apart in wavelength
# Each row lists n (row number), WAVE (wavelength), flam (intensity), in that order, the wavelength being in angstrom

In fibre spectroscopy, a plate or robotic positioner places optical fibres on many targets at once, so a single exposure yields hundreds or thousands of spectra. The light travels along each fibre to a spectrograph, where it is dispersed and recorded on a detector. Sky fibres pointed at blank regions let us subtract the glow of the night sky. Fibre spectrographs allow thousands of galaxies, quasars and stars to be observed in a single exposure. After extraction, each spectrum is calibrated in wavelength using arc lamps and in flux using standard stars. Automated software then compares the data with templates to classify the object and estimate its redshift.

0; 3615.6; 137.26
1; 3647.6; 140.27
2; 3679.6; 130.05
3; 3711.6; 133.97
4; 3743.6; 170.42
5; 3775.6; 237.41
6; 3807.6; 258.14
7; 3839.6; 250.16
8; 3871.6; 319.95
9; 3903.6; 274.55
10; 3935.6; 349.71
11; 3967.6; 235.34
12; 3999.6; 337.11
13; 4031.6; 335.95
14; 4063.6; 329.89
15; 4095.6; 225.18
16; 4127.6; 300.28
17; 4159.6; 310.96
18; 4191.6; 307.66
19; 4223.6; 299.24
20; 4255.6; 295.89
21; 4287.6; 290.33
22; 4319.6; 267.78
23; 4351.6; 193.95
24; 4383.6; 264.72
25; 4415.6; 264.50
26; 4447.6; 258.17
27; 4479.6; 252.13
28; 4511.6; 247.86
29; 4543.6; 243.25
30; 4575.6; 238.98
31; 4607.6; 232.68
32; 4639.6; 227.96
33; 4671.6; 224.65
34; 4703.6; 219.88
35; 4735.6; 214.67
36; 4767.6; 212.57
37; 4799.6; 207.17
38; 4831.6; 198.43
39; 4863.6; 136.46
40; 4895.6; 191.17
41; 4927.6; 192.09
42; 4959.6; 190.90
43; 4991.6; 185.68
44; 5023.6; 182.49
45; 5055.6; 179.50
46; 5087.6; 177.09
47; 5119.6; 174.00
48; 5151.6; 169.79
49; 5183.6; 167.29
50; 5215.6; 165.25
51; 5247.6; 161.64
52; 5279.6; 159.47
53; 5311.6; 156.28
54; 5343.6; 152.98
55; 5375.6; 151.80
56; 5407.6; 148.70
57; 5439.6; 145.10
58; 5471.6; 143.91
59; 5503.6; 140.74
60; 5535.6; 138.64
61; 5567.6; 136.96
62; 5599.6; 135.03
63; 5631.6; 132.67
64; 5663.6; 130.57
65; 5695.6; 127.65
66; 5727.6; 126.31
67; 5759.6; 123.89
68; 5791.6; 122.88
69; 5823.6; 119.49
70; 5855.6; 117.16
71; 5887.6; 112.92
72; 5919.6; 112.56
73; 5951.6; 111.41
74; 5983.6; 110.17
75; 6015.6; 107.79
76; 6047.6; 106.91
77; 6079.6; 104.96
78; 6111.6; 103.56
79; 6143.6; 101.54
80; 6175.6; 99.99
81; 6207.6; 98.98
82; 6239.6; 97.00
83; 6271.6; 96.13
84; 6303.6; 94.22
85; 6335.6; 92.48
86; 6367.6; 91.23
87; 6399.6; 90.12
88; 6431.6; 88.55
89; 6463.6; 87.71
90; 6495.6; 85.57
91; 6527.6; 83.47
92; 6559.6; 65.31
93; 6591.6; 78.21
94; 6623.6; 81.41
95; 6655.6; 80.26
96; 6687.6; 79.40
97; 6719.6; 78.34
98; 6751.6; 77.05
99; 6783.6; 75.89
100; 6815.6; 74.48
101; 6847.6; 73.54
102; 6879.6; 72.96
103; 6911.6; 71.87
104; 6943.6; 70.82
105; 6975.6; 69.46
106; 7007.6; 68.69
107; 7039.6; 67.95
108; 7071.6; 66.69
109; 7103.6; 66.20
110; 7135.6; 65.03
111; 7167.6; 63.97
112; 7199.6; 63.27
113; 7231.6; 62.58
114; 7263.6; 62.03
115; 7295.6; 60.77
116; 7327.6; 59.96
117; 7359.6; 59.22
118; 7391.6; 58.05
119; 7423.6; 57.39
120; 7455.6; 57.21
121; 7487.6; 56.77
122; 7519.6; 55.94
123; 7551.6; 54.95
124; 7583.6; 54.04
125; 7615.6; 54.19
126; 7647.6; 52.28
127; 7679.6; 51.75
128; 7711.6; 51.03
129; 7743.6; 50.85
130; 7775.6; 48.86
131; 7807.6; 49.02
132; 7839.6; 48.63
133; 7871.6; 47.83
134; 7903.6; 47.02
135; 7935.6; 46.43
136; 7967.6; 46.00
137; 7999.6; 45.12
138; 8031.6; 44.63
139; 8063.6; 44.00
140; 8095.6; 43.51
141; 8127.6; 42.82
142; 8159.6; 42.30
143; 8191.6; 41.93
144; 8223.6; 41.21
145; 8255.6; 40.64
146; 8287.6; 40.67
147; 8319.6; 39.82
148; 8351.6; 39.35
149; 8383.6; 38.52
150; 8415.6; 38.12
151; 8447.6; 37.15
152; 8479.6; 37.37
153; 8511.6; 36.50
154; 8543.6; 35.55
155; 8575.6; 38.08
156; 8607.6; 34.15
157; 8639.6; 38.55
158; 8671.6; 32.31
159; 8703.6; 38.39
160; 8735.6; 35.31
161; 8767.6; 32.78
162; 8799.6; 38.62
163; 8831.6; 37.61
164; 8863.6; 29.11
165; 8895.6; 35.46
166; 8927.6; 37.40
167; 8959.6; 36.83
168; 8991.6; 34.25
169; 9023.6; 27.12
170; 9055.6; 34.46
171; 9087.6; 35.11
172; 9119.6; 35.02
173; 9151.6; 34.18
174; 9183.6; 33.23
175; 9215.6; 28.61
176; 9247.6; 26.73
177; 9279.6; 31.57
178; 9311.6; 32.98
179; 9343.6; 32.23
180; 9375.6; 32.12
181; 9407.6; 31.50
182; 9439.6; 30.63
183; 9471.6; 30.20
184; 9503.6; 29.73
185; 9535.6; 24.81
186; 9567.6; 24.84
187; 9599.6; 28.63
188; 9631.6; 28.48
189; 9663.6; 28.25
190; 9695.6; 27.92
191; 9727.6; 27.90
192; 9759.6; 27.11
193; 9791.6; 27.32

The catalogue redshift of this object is 0.000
